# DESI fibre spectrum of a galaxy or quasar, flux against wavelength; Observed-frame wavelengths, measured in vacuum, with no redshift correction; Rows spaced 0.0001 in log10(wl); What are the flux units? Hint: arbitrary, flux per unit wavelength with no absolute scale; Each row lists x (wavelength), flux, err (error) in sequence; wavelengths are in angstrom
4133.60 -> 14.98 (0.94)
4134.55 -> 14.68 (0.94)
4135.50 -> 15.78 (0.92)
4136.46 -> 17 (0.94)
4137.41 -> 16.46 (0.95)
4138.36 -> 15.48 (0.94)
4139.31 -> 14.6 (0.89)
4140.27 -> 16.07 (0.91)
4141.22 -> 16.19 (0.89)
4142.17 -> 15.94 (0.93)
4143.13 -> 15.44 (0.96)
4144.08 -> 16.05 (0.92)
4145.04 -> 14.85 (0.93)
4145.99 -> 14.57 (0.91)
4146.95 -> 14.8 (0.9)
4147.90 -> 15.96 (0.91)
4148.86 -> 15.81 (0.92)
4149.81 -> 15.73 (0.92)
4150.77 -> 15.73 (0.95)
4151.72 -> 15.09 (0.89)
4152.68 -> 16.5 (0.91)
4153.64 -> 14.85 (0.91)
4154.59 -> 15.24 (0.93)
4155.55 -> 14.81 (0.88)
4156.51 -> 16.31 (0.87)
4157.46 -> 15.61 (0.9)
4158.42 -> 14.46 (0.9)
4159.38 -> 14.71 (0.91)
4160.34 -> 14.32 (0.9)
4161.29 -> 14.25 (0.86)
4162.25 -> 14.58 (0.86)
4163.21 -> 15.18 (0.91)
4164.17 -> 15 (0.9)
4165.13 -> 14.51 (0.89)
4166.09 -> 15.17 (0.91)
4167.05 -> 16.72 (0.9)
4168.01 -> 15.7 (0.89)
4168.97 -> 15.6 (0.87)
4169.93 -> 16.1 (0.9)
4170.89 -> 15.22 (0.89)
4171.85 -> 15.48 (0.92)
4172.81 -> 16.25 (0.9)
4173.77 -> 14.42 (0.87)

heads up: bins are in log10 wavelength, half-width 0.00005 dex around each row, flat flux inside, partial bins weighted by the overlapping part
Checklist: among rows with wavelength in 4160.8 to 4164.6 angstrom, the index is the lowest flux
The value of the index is 14.25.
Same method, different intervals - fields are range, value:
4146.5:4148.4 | 14.8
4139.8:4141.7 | 16.07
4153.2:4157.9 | 14.81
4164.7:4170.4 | 14.51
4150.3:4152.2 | 15.09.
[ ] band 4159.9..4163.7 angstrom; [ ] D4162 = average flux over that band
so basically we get 14.6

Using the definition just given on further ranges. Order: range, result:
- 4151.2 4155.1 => 15.4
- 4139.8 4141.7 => 16.2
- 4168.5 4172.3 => 15.6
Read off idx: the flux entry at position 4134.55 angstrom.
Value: 14.68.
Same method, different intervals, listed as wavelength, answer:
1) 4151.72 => 15.09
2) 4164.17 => 15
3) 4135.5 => 15.78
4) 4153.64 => 14.85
